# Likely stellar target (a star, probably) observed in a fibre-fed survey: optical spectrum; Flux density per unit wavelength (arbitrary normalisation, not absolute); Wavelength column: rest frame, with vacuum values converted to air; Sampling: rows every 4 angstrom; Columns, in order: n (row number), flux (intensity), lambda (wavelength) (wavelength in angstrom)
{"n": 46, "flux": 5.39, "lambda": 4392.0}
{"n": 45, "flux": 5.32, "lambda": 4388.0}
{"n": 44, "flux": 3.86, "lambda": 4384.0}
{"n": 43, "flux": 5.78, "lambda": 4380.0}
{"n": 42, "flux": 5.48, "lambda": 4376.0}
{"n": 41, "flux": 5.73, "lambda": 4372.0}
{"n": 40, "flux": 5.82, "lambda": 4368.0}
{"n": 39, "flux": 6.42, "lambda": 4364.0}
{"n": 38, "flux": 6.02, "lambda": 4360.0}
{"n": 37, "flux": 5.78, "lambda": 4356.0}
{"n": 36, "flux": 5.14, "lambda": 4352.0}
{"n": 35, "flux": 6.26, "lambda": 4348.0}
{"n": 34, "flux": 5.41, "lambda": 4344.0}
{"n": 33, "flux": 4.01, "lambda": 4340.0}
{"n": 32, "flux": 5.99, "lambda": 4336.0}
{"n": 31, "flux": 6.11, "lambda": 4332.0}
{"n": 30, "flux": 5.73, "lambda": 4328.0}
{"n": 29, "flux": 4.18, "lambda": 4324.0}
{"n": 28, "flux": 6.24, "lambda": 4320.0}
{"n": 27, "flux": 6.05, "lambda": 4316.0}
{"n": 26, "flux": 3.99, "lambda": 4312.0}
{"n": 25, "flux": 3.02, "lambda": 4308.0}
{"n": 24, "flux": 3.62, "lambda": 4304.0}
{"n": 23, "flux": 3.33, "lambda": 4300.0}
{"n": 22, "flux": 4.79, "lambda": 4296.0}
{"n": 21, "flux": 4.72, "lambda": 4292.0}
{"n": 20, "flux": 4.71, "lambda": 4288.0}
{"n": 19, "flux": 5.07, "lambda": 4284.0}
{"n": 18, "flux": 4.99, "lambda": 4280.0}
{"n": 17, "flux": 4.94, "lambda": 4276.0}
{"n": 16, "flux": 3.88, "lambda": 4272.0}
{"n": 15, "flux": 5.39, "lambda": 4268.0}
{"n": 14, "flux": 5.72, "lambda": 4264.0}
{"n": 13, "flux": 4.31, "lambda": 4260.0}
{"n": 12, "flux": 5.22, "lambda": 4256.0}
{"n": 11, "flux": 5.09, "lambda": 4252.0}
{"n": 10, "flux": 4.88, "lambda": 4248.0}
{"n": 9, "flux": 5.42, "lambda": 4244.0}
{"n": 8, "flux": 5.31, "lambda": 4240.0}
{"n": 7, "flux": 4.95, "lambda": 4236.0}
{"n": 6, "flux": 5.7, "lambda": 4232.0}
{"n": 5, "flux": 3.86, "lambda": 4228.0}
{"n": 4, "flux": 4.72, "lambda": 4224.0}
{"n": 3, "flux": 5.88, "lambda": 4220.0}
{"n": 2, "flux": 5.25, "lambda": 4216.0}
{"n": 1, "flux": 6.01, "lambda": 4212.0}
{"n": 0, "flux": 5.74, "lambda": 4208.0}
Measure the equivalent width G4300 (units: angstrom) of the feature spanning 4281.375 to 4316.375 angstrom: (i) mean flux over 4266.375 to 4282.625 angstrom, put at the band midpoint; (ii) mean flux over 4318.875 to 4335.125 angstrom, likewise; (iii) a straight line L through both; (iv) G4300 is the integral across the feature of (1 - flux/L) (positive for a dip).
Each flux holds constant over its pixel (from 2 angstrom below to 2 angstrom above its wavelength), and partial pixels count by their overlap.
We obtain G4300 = 5.7 angstrom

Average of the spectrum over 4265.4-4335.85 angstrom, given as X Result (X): 4.79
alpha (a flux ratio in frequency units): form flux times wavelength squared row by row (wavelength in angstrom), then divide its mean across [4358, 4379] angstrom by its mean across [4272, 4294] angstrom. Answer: 1.28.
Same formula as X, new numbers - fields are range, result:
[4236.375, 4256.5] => 5.16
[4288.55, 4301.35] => 4.38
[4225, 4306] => 4.79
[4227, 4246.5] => 5.1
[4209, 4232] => 5.22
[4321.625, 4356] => 5.39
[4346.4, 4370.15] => 5.9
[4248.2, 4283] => 4.94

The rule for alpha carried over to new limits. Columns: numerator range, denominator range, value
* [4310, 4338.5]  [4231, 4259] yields 1.09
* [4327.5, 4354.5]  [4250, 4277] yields 1.16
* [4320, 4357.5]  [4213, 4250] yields 1.11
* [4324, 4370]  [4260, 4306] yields 1.25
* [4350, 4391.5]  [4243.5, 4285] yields 1.17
